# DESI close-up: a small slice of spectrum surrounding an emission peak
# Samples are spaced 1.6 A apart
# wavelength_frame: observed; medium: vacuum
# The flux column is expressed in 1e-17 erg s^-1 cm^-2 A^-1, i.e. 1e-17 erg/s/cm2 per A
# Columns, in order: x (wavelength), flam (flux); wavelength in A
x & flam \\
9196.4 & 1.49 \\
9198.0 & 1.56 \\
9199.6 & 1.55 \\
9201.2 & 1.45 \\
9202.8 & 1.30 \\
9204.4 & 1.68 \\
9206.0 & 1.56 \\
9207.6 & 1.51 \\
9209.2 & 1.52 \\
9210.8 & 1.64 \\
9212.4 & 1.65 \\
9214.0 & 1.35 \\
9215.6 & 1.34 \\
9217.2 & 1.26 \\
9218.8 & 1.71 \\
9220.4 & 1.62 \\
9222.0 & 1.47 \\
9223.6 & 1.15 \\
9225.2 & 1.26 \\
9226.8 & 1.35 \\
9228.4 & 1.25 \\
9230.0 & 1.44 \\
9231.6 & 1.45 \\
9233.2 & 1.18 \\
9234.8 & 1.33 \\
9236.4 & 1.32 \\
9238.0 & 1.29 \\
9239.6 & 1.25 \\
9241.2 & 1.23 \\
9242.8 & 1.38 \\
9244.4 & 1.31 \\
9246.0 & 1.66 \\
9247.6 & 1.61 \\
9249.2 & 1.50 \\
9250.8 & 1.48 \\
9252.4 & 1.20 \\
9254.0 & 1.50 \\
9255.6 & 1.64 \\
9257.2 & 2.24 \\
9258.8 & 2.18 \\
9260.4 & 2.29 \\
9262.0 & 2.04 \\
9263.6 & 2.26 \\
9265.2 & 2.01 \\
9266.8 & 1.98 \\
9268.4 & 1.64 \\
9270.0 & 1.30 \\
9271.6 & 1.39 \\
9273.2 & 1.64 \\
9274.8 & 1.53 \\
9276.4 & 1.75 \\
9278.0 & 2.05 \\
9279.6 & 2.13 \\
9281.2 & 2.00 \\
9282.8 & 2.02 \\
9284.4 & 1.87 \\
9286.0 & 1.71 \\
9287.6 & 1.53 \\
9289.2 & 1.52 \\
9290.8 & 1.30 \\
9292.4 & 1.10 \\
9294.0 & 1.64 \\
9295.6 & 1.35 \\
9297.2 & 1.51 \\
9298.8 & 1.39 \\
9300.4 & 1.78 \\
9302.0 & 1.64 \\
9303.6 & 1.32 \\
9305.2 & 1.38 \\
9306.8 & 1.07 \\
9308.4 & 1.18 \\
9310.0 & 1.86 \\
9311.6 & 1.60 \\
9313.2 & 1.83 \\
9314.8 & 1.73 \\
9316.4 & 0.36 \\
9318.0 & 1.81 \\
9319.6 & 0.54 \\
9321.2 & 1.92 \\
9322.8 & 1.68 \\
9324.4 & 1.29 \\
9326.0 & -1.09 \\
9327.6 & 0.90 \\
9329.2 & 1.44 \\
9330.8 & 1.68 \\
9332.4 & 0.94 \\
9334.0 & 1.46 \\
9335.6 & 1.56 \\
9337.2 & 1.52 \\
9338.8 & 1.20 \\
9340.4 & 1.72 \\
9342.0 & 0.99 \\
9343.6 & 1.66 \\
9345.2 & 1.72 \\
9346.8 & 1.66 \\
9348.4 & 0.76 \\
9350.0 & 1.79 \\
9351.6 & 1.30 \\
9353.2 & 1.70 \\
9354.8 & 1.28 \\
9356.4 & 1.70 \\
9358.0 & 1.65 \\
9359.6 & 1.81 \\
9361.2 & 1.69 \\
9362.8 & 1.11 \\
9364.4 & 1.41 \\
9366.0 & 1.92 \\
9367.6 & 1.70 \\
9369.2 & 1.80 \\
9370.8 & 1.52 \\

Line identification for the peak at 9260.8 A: [S II] 6716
